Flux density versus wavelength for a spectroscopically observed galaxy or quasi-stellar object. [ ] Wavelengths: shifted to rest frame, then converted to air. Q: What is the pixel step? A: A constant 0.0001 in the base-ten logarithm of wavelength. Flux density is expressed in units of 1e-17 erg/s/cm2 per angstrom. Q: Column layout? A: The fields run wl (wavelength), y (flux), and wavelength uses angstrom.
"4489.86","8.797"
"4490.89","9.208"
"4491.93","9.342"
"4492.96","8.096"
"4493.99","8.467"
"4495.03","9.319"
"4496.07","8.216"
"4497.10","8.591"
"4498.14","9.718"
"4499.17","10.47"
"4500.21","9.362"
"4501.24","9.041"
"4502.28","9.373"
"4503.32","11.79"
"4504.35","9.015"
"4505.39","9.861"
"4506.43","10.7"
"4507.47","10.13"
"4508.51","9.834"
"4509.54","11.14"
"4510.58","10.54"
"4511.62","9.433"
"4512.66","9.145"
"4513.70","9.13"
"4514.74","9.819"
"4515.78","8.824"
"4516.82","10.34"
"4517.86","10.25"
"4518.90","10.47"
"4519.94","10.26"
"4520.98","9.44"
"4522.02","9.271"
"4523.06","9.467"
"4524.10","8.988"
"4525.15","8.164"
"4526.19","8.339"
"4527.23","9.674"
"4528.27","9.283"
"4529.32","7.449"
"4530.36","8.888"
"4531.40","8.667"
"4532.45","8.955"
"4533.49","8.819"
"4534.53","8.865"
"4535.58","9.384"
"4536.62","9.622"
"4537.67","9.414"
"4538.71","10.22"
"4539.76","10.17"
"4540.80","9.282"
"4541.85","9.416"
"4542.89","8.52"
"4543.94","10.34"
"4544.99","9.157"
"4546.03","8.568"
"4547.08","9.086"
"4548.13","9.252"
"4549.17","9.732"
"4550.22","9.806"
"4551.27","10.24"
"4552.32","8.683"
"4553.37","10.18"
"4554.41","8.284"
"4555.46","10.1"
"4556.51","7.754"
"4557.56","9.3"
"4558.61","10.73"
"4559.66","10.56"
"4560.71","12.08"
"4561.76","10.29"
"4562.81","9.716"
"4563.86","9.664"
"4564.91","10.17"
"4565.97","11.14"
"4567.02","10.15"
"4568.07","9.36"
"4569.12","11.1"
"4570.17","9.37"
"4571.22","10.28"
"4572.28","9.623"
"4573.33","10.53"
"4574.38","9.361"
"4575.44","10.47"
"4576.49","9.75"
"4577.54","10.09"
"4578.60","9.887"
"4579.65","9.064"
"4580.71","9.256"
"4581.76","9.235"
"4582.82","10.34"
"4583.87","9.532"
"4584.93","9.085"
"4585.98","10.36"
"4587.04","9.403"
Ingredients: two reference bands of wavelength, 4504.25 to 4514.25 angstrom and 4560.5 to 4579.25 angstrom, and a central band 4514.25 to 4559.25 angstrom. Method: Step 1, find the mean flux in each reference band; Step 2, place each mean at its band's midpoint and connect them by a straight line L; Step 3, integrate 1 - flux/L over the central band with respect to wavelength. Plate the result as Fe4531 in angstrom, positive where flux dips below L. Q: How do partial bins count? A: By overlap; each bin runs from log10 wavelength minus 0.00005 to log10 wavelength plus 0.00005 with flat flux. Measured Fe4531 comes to 3.0 angstrom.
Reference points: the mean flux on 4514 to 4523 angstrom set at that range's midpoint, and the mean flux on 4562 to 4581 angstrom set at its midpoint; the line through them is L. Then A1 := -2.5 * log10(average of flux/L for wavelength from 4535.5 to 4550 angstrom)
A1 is 0.05 mag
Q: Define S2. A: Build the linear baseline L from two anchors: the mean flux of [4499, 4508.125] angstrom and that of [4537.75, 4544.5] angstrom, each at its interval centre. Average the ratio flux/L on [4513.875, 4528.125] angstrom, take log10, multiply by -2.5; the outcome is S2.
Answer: 0.04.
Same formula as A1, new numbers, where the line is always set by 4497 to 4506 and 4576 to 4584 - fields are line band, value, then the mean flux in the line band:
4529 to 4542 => 0.06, 9.19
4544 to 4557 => 0.05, 9.28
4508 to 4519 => -0.02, 9.88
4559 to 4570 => -0.08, 10.4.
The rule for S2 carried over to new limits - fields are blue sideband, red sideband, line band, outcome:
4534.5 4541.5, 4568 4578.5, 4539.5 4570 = 0.006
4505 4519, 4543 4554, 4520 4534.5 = 0.096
